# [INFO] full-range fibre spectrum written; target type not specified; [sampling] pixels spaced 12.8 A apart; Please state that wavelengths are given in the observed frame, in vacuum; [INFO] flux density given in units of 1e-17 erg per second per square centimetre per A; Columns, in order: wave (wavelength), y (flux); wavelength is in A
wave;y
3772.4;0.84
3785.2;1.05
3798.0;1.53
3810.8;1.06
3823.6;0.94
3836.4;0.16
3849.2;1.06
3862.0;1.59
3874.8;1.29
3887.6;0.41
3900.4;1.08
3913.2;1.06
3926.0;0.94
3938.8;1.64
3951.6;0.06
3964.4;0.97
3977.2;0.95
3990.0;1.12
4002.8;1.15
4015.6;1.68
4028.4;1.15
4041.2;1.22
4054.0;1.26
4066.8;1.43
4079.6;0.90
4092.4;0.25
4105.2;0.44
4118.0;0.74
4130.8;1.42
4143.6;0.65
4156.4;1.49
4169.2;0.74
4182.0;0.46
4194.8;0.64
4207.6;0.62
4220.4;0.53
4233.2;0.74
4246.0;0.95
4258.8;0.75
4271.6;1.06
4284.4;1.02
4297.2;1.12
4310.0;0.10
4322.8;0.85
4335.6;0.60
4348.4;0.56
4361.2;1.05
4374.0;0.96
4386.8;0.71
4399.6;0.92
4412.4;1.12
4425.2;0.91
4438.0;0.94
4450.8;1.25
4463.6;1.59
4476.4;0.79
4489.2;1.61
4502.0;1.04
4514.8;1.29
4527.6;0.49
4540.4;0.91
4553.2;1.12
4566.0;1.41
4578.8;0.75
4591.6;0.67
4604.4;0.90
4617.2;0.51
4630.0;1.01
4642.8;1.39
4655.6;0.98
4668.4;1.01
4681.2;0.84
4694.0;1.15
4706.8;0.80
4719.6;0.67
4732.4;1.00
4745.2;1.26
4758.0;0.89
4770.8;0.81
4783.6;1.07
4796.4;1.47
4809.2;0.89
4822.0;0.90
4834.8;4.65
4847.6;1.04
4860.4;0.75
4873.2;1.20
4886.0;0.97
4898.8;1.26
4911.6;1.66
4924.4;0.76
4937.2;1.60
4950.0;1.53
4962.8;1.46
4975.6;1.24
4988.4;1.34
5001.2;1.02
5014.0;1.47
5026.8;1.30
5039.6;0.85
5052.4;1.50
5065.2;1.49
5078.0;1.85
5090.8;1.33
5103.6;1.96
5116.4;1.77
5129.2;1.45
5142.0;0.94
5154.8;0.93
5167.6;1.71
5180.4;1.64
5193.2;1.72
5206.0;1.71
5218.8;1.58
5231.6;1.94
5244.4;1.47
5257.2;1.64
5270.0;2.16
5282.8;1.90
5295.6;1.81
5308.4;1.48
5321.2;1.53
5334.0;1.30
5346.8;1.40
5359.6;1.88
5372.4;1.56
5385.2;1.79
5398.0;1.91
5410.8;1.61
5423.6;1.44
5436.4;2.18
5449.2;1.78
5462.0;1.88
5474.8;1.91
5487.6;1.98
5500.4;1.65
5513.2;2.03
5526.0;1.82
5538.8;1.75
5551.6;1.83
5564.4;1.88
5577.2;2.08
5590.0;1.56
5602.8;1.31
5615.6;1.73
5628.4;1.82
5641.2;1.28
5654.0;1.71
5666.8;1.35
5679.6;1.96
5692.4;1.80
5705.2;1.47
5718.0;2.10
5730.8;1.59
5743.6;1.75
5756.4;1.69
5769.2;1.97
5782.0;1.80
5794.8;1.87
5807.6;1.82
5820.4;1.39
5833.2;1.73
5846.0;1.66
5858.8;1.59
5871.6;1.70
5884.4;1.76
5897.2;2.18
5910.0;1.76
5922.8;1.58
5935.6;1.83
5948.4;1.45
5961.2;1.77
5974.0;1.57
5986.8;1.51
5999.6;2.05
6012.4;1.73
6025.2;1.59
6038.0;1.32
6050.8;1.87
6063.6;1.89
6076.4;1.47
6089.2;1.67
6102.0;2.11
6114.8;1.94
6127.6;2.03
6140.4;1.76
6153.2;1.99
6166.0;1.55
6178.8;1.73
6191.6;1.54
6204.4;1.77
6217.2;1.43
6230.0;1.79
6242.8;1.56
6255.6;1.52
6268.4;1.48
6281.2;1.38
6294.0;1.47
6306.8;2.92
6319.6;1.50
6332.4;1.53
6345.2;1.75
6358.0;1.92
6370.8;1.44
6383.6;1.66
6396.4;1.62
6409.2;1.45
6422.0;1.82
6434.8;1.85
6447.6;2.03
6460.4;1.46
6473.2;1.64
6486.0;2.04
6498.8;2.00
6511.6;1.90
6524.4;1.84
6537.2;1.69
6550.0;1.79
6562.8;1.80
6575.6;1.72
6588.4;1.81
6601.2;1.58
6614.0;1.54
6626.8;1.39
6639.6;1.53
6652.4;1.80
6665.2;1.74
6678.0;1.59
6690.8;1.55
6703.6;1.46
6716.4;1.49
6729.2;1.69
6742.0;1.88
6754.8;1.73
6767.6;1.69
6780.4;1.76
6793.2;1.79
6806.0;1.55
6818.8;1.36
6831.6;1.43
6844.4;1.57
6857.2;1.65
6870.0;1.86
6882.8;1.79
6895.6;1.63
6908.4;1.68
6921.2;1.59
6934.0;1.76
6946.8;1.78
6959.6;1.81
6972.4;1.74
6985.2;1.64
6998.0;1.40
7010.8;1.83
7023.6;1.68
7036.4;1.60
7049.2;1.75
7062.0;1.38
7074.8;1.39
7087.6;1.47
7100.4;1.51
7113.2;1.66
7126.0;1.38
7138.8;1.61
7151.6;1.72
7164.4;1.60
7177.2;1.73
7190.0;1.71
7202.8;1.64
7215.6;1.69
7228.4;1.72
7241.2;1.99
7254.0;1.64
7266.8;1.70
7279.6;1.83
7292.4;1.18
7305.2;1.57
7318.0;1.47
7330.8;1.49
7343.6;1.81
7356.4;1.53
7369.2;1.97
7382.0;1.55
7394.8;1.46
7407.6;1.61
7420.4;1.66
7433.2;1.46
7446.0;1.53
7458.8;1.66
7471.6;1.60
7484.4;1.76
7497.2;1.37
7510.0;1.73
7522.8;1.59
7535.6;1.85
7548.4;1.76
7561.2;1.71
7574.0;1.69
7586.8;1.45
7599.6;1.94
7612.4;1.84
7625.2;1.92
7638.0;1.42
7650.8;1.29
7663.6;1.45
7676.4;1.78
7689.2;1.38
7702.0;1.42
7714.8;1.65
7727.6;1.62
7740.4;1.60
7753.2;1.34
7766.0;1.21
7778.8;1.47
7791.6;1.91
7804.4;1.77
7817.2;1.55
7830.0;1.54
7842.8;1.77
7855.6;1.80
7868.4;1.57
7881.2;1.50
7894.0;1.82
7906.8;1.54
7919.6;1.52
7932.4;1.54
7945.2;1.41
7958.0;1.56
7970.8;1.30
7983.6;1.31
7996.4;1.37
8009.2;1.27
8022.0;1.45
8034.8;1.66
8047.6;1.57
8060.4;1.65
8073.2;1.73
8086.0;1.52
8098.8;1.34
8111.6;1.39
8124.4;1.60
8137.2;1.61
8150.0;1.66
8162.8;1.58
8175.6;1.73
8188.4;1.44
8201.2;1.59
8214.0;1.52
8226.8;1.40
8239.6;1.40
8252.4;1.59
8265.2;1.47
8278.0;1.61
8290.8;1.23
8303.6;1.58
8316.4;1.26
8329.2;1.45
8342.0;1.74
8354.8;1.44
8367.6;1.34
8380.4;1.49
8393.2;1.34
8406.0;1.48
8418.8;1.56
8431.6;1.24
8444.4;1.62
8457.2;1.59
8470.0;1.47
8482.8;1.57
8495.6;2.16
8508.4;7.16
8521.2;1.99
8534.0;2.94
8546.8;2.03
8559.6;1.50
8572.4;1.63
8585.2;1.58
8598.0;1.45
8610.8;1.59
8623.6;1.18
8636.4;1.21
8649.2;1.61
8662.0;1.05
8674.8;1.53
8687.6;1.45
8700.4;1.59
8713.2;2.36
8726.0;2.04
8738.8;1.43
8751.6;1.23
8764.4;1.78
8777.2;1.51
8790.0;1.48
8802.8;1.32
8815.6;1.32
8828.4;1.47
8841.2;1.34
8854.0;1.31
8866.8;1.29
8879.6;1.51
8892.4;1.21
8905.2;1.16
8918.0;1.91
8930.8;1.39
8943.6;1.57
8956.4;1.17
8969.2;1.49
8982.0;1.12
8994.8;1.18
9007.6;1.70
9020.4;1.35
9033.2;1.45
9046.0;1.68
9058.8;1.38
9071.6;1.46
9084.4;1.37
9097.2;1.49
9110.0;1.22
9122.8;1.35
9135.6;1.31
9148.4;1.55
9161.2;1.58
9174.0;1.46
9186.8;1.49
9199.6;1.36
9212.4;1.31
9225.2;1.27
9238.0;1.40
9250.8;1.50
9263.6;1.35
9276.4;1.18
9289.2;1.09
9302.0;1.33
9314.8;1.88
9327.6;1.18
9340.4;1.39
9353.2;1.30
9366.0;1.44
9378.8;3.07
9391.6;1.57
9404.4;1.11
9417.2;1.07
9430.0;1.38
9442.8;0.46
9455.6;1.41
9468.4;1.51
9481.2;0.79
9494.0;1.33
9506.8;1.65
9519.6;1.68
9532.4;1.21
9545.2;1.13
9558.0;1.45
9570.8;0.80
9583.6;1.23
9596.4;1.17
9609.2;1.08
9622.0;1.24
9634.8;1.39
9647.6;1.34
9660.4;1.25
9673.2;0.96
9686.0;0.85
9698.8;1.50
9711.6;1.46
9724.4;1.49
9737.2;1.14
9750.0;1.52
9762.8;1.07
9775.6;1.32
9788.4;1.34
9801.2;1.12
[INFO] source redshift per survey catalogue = 0.30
